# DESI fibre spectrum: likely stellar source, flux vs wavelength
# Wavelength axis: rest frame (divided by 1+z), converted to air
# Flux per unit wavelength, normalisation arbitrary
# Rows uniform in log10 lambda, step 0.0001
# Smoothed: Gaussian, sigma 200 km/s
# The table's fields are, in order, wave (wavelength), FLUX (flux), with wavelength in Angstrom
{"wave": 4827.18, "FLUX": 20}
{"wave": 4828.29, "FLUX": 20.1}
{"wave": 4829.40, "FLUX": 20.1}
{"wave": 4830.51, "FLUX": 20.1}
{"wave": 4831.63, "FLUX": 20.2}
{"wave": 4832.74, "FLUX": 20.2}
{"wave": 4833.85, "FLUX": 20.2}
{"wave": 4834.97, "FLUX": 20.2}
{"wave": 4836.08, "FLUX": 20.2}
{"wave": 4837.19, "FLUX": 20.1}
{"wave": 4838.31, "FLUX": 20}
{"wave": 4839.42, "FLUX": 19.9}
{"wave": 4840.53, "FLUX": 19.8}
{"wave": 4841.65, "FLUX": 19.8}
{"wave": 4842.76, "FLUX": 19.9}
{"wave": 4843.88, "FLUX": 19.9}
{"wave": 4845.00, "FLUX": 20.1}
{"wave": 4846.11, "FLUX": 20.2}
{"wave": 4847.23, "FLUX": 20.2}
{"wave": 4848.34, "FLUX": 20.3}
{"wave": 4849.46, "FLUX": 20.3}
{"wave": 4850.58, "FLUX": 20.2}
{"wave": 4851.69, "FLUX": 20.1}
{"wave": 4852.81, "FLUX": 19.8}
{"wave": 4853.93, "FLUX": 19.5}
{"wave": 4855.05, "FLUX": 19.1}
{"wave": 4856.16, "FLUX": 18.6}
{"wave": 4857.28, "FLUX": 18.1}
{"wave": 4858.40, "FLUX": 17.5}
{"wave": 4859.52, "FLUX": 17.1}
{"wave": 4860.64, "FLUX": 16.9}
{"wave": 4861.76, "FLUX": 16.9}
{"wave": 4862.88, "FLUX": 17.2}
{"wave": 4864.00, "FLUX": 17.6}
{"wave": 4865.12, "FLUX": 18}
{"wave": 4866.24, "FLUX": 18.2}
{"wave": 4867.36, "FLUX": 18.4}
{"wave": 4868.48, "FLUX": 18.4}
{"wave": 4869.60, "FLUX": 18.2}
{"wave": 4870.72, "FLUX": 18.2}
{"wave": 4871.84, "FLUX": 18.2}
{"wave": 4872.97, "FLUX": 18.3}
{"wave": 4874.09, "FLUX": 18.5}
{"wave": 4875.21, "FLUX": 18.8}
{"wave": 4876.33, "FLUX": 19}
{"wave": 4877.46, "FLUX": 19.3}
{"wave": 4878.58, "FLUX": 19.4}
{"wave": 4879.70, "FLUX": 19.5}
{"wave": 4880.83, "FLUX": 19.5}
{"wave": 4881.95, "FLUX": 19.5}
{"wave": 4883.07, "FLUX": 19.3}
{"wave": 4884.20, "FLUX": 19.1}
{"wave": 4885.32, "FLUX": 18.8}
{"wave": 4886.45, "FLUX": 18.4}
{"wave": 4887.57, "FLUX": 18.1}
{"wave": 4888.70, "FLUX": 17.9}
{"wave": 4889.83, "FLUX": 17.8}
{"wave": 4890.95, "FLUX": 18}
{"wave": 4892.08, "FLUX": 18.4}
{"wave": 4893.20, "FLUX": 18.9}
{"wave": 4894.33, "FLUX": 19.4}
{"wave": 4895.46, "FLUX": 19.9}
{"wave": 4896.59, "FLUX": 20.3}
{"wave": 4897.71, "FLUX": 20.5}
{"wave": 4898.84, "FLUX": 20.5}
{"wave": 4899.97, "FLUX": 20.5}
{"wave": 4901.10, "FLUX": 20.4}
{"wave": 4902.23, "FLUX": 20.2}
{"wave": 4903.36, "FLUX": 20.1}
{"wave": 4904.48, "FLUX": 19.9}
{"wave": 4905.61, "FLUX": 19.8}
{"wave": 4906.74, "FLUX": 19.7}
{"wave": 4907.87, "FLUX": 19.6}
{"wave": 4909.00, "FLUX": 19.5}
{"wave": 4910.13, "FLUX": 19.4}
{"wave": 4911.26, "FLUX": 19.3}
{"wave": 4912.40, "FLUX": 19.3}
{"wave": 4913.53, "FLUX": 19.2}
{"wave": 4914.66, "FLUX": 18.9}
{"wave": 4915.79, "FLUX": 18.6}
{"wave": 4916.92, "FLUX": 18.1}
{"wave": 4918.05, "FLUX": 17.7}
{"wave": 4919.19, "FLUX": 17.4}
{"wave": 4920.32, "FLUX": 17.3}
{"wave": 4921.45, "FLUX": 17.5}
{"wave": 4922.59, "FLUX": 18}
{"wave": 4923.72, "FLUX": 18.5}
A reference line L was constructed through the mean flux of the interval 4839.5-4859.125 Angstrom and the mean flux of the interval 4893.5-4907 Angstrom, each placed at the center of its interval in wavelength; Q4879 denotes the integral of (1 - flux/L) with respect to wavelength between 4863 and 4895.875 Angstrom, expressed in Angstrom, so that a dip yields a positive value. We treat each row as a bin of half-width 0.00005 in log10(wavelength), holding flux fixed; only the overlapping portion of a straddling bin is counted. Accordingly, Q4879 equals 2.1 Angstrom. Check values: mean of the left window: 19.6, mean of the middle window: 18.6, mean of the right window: 20.1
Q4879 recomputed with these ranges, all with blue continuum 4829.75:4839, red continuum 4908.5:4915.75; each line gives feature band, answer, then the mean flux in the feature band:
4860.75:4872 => 1.1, 17.9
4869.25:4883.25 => 0.5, 18.9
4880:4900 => 0.4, 19.1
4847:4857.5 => 0.1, 19.7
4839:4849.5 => 0.0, 20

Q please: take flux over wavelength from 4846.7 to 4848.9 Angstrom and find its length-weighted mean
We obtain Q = 20.3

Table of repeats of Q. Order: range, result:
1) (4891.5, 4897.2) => 19.4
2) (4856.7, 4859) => 17.8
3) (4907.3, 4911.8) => 19.5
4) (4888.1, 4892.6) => 18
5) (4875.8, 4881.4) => 19.3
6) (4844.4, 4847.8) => 20.2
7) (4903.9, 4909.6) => 19.7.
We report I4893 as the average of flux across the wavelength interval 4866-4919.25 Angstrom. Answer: 19.1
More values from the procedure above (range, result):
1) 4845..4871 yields 18.7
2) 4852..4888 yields 18.5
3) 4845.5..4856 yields 19.9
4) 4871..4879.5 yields 18.8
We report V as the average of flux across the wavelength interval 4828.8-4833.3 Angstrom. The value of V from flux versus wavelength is 20.2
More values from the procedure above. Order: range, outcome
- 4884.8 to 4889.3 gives 18.3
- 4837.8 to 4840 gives 20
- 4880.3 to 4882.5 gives 19.5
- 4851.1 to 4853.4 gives 20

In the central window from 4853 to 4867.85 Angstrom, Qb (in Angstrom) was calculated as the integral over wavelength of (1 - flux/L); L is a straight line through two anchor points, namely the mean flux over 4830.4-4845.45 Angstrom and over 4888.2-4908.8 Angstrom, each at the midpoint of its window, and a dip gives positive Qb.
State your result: 1.4 Angstrom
